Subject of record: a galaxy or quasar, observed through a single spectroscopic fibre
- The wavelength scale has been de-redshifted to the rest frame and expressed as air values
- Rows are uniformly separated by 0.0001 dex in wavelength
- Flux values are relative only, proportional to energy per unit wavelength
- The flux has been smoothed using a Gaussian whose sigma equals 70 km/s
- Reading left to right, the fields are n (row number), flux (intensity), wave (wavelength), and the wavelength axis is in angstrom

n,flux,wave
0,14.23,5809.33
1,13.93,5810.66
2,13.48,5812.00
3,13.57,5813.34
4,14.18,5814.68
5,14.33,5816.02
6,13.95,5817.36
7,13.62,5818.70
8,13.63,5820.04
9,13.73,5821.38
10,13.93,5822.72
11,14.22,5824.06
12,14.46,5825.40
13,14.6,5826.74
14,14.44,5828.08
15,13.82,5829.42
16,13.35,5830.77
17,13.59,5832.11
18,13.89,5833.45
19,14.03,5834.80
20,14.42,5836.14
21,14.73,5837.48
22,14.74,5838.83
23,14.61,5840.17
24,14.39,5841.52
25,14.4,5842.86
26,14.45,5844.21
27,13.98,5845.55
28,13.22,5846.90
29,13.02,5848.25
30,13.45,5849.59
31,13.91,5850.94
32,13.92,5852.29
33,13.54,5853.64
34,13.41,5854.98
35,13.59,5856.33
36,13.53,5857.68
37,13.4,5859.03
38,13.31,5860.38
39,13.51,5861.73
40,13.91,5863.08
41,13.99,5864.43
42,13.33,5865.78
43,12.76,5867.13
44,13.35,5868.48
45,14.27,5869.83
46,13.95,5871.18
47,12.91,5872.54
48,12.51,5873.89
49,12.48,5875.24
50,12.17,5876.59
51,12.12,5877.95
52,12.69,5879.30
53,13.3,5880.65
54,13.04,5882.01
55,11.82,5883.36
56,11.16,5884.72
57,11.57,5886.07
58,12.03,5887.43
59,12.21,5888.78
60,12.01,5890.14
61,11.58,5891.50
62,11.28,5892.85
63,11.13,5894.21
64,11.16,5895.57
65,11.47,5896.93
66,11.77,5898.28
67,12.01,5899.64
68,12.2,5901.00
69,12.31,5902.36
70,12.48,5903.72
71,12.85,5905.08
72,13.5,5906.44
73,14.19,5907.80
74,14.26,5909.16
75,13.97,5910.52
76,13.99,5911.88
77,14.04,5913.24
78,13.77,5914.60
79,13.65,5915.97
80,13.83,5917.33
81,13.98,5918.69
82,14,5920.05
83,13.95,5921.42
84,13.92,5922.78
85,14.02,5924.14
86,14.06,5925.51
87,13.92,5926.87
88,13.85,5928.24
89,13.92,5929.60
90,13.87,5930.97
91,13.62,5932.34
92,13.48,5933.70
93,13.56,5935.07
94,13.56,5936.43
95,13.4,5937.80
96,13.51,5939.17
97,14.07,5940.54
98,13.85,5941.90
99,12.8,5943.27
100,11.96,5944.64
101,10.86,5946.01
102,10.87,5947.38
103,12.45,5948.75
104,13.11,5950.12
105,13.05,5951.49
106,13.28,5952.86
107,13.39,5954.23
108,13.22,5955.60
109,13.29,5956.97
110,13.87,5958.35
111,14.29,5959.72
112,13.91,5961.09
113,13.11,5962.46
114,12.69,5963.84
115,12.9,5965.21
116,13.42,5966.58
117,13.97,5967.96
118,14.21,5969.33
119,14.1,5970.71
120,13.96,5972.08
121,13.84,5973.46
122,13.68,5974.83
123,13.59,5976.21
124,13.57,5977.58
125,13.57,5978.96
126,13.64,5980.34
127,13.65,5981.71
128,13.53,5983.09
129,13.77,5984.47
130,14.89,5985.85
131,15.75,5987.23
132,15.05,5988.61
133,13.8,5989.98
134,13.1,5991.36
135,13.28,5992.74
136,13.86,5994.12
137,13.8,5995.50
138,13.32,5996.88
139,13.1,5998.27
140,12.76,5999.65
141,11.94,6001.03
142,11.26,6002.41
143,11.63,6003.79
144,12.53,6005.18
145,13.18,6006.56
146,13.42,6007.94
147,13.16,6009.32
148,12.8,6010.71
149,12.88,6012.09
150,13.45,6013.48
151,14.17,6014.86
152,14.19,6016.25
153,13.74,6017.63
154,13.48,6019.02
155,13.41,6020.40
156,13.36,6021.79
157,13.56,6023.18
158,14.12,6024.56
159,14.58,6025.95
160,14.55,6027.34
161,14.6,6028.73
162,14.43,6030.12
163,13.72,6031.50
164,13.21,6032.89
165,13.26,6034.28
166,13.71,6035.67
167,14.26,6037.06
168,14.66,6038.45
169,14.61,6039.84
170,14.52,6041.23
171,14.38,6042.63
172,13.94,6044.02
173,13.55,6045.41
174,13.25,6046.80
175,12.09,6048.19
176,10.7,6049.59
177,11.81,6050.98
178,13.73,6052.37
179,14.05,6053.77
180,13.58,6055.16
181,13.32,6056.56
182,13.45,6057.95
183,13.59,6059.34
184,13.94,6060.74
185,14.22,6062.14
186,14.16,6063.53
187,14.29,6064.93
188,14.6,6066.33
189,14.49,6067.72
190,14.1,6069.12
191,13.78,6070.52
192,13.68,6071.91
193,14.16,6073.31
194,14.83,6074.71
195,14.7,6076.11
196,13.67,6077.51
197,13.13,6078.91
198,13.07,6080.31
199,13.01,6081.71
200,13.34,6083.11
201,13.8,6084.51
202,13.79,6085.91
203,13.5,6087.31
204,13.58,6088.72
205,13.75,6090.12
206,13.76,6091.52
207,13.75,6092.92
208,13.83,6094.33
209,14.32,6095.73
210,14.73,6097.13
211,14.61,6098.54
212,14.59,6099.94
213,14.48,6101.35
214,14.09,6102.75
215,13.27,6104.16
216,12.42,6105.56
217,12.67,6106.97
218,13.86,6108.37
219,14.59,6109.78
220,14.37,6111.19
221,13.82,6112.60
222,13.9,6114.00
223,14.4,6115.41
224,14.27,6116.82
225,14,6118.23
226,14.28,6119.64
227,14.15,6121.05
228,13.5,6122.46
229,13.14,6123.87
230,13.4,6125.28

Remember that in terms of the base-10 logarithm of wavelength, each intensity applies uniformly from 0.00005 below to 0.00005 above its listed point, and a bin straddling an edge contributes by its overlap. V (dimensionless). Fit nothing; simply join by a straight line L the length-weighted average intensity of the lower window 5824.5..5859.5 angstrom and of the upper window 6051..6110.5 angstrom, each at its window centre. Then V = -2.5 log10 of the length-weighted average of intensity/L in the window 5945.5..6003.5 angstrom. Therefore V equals 0.04 mag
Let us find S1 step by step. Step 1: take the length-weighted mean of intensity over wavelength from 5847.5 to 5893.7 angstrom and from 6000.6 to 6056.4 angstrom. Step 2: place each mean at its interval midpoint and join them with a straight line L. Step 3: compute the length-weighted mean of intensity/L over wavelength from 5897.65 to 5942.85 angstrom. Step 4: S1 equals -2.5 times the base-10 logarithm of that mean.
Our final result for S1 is -0.039 mag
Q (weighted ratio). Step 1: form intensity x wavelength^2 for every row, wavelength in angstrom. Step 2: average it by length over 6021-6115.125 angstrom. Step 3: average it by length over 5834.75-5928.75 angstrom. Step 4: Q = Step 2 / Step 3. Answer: 1.1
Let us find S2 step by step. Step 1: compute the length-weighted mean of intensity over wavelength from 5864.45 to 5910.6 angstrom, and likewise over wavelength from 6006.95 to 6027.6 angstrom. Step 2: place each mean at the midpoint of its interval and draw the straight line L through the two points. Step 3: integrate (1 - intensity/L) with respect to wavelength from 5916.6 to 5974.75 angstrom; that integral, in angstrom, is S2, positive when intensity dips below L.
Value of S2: -1.9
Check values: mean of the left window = 12.5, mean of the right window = 13.6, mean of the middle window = 13.5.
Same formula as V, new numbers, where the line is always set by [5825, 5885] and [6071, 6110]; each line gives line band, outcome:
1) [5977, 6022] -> 0.023 mag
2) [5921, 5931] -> -0.025 mag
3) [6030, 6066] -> 0.011 mag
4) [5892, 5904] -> 0.160 mag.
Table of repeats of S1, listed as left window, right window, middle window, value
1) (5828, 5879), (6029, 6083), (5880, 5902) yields 0.15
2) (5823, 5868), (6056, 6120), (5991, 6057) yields 0.04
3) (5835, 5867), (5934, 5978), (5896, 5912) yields 0.06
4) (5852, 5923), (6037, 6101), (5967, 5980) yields -0.04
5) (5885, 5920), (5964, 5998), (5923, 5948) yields -0.01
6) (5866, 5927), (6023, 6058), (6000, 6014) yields 0.07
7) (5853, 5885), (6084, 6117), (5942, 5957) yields 0.07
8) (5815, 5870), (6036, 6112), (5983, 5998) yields -0.01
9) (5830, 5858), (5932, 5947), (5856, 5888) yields 0.06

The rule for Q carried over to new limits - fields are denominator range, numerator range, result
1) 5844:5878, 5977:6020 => 1.05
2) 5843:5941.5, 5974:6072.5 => 1.08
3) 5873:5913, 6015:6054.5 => 1.16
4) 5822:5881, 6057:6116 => 1.10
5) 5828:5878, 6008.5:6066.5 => 1.07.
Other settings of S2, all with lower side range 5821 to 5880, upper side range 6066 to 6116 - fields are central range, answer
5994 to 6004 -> 0.8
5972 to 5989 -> -0.3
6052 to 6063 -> 0.1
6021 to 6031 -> -0.2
